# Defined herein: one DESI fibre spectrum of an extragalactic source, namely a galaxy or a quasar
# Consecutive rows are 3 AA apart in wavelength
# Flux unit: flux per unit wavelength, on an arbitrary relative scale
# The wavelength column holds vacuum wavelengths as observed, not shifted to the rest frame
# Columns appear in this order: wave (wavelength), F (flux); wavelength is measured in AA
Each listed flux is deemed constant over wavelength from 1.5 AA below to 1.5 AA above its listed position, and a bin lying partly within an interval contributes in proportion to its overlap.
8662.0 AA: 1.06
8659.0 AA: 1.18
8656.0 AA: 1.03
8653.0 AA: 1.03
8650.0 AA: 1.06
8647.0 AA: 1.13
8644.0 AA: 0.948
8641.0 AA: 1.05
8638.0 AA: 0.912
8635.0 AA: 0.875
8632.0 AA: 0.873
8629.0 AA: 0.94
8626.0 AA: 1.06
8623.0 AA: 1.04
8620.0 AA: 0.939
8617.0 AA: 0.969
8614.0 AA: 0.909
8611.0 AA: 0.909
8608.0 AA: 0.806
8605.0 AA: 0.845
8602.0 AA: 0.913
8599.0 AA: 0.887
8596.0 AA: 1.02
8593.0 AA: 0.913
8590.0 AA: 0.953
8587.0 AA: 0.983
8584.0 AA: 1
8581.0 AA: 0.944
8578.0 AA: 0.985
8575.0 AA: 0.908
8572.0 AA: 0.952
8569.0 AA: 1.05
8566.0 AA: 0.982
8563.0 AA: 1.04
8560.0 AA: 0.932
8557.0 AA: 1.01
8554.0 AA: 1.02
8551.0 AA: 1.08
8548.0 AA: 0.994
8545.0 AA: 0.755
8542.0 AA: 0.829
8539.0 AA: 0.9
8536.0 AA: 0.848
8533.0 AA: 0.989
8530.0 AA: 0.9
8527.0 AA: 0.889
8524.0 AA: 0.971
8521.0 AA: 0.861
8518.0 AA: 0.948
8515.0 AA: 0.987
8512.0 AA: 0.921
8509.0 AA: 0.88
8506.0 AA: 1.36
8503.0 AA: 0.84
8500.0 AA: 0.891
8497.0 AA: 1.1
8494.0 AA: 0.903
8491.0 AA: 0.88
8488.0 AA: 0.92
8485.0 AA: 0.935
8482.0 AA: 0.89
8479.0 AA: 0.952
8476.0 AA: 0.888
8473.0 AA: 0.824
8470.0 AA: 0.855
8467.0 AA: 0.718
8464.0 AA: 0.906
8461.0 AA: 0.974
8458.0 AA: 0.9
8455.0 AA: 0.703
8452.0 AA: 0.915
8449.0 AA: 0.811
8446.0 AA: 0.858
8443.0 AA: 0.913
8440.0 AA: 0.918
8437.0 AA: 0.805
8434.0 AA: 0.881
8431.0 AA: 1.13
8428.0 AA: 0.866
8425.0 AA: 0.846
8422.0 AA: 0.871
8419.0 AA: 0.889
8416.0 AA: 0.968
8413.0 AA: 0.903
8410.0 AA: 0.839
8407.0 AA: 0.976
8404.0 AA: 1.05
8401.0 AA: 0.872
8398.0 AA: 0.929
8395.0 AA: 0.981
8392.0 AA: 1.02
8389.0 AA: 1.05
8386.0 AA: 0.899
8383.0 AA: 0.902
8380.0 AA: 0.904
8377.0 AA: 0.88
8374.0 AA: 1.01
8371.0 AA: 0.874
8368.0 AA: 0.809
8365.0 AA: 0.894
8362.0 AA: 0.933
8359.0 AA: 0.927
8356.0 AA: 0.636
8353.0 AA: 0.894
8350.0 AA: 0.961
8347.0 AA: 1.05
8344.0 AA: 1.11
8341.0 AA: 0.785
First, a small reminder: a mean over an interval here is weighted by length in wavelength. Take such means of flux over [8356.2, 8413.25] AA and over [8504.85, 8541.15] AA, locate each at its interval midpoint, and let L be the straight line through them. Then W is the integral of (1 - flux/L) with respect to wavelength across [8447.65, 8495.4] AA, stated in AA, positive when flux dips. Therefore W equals 3.3 AA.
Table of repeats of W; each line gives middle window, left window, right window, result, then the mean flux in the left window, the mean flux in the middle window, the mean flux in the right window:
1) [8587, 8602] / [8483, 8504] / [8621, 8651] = 0.4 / 0.925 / 0.944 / 0.987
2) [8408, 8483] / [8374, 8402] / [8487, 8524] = 5.4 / 0.943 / 0.881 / 0.959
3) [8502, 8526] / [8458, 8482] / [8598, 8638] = -2.2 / 0.876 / 0.972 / 0.92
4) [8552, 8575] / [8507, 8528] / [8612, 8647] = -1.2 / 0.934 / 0.994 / 0.963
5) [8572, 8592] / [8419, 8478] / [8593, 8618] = -1.3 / 0.874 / 0.96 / 0.906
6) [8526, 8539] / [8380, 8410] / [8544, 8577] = 0.9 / 0.955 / 0.906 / 0.978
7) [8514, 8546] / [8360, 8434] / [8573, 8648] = 1.4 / 0.928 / 0.899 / 0.947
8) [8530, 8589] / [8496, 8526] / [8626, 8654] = 1.2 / 0.972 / 0.956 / 0.983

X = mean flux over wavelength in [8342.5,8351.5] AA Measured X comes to 1.04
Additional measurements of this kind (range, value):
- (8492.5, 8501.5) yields 0.965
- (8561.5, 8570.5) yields 1.02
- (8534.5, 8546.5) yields 0.833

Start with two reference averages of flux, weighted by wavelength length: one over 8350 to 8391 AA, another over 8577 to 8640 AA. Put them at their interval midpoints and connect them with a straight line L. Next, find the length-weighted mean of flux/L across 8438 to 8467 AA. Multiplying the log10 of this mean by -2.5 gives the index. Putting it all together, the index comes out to 0.05 mag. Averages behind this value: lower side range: 0.897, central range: 0.868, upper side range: 0.937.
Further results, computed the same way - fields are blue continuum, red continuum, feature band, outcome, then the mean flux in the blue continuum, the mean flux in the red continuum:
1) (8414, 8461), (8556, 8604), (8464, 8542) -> 0.00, 0.888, 0.965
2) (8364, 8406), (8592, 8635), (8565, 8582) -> -0.05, 0.935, 0.928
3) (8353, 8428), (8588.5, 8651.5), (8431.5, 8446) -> 0.03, 0.91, 0.95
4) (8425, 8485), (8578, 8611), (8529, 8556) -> -0.02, 0.88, 0.928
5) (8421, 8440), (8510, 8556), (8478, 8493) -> 0.00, 0.902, 0.927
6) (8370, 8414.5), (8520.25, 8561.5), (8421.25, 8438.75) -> 0.04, 0.94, 0.928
